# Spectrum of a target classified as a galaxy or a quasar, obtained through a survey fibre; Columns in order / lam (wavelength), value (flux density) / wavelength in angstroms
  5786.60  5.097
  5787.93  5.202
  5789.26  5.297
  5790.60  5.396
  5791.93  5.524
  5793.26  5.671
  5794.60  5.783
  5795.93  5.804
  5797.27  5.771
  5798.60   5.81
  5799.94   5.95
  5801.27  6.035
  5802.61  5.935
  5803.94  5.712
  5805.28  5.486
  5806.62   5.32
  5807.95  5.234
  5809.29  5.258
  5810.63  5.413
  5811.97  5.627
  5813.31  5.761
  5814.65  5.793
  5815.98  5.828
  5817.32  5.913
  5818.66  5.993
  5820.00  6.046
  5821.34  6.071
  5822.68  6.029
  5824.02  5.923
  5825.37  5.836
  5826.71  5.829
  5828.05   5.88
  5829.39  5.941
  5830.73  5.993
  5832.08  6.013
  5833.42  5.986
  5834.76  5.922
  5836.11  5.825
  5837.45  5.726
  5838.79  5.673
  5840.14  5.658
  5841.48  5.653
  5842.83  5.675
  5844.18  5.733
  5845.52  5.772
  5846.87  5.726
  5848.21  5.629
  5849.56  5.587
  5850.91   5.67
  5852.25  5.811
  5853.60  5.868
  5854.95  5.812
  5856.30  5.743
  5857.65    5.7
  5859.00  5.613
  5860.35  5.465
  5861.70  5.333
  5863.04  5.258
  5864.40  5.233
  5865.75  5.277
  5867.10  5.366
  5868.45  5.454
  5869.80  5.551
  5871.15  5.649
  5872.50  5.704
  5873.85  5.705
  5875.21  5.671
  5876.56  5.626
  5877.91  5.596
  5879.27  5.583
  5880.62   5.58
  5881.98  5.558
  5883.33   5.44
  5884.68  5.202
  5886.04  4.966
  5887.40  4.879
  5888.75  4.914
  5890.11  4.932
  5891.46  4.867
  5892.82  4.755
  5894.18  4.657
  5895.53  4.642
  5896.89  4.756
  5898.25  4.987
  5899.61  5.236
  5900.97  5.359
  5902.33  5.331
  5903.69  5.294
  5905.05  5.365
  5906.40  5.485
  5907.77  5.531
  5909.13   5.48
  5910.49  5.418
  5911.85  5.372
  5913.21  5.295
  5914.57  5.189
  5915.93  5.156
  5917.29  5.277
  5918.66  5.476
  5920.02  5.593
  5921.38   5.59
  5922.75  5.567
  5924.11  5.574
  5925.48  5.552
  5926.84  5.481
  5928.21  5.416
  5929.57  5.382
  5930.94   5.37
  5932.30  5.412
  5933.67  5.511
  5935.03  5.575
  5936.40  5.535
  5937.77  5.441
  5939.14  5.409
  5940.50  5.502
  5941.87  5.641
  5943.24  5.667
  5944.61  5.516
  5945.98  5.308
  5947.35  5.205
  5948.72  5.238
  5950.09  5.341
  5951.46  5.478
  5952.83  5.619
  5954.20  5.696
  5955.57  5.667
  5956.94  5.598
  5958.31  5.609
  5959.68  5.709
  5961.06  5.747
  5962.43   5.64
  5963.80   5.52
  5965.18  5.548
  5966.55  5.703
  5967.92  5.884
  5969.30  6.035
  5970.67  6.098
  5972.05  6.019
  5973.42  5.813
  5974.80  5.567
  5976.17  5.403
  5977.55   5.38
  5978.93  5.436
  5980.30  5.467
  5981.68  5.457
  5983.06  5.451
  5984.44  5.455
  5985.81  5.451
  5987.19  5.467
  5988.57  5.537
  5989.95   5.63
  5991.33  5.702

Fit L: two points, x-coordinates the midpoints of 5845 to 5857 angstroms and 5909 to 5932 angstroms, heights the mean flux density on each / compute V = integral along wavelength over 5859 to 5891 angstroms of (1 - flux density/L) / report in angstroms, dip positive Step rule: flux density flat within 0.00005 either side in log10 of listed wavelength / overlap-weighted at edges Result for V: 1.3 angstroms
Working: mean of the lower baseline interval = 5.73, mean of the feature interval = 5.39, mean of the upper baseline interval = 5.42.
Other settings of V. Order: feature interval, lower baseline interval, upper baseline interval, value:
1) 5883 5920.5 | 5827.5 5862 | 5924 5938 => 2.67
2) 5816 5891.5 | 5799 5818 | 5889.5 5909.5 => -3.41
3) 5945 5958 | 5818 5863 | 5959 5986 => 0.46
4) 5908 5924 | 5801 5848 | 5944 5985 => 0.68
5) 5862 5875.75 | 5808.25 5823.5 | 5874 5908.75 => -0.25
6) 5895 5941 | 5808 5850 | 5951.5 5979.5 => 2.79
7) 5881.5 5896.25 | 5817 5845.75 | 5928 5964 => 1.86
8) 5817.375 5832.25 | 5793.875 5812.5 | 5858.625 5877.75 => -0.94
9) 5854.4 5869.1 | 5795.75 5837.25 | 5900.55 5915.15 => 0.31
